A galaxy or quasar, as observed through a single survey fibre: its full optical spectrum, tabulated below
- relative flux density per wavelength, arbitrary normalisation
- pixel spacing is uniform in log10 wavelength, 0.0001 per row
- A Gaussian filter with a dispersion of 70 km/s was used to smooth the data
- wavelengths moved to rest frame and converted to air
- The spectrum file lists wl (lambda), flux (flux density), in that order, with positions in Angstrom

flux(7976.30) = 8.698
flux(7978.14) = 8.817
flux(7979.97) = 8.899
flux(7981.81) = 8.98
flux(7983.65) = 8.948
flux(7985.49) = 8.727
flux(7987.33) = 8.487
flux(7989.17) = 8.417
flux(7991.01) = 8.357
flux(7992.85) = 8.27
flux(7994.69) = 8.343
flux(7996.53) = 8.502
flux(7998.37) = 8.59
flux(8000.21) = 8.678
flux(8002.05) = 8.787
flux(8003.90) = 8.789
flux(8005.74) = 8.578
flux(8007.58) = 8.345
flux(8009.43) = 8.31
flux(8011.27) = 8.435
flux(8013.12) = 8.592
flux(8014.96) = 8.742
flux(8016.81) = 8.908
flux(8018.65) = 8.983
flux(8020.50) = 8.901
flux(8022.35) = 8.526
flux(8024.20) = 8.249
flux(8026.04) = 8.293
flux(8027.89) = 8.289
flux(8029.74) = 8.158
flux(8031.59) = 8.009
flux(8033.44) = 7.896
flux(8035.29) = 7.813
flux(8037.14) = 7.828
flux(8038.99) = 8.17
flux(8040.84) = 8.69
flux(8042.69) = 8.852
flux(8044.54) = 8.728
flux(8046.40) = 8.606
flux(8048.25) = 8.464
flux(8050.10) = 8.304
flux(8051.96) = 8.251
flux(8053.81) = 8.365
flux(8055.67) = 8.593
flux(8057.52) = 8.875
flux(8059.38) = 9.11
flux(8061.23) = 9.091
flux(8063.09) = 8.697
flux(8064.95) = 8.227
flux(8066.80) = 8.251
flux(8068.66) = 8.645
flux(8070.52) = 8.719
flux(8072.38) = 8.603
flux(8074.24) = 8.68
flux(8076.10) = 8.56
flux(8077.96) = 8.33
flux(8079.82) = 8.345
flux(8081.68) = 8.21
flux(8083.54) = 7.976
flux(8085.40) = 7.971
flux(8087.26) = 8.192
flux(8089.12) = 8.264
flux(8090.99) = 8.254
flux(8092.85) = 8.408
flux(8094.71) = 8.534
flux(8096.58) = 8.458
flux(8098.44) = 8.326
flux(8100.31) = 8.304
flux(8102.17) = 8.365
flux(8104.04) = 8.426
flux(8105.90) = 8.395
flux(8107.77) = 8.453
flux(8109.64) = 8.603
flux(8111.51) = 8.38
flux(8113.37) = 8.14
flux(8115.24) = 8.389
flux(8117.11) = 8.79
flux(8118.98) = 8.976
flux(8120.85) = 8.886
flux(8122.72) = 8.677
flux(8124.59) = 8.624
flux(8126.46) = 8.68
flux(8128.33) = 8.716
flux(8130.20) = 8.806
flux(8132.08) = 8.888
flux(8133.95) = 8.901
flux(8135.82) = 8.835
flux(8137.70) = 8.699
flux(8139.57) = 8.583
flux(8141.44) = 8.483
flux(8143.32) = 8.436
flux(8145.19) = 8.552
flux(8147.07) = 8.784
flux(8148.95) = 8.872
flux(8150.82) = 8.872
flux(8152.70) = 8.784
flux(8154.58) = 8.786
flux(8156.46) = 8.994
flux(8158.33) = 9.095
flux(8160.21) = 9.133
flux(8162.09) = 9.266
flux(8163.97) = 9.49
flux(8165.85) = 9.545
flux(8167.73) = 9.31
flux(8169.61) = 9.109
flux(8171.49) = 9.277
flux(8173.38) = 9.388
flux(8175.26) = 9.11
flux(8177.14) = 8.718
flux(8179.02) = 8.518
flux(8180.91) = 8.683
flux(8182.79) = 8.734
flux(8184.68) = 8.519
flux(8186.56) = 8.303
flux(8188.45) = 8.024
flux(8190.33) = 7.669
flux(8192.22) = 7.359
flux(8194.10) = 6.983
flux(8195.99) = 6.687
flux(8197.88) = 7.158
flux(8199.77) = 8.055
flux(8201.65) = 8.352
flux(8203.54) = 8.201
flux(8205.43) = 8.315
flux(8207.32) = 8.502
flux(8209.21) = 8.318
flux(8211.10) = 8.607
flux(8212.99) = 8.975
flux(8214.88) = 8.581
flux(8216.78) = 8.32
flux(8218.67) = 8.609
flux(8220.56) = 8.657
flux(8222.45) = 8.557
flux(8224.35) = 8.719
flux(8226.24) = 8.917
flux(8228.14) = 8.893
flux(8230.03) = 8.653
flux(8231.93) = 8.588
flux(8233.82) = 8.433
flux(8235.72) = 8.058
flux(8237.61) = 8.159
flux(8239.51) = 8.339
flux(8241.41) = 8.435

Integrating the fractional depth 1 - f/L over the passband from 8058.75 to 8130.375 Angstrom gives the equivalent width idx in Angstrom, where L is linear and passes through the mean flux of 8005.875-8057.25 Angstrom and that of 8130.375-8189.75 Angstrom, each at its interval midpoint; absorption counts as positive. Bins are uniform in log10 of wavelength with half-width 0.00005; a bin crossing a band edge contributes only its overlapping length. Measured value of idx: 1.2 Angstrom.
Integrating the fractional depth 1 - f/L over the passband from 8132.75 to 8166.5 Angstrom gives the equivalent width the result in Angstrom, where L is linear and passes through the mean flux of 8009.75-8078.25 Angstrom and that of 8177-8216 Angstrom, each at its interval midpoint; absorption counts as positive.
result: -2.6 Angstrom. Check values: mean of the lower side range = 8.5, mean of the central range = 8.89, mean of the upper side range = 8.14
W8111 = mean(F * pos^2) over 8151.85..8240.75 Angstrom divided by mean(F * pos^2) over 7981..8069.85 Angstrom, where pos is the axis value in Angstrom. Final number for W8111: 1.05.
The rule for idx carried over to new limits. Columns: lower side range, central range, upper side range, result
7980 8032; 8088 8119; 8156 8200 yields 0.47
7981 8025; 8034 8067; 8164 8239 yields 0.28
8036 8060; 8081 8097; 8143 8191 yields 0.71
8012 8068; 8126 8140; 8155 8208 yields -0.44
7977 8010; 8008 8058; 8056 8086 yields 0.77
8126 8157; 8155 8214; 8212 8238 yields 0.92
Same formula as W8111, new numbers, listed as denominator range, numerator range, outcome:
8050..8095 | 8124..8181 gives 1.07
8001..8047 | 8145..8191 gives 1.09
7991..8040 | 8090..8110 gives 1.02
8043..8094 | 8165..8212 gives 1.02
